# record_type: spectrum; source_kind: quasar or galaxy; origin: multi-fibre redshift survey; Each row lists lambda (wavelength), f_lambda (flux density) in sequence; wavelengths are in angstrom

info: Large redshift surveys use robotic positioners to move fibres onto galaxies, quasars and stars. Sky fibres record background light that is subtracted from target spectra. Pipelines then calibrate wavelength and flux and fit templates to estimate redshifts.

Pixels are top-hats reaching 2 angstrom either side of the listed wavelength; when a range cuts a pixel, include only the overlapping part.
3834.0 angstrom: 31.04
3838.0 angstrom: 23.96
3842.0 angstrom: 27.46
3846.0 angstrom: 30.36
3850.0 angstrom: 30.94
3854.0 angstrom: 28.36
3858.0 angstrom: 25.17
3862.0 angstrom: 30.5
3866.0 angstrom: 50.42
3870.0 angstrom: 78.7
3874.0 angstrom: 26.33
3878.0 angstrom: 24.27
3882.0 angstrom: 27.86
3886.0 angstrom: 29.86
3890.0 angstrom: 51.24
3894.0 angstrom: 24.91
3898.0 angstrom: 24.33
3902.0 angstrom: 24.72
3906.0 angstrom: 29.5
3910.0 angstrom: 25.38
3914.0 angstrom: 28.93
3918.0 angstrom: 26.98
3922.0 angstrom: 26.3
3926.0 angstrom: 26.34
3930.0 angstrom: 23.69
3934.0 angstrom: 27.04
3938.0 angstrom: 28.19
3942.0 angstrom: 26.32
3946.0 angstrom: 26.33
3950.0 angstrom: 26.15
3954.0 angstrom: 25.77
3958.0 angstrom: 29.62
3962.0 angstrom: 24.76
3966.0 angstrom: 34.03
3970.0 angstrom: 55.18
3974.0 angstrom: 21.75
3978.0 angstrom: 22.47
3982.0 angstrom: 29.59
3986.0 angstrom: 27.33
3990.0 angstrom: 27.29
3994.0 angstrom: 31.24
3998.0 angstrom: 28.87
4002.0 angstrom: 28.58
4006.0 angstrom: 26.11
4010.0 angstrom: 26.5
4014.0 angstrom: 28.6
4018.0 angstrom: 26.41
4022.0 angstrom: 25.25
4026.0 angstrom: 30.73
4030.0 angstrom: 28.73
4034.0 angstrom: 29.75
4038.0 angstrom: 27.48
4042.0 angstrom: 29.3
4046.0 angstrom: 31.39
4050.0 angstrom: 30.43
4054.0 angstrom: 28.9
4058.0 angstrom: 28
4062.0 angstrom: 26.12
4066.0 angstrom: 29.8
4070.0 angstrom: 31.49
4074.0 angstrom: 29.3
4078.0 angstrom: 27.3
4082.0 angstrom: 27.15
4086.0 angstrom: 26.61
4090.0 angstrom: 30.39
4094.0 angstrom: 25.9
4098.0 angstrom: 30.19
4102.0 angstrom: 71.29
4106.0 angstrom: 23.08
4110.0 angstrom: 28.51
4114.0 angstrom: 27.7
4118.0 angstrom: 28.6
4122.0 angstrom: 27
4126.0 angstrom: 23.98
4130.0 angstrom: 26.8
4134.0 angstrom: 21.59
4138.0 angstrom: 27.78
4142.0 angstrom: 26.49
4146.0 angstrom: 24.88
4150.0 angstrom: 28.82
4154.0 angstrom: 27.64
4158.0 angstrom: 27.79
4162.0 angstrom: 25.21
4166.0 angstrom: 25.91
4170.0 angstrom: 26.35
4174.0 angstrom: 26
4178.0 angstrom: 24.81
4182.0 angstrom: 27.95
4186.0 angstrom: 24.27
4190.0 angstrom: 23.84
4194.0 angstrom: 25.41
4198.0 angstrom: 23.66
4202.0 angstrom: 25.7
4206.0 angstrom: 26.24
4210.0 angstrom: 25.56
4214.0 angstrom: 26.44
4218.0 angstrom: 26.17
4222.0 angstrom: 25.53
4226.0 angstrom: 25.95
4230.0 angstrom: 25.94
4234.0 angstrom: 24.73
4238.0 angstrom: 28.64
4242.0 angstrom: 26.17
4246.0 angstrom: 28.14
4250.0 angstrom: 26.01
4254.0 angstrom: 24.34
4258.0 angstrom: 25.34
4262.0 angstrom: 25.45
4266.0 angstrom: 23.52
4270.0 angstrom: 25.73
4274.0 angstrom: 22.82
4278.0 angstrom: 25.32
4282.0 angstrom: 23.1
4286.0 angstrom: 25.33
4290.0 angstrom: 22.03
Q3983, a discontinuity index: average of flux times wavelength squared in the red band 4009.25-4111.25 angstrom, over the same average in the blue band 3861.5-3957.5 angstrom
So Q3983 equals 1.05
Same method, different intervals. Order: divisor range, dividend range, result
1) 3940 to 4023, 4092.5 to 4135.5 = 1.14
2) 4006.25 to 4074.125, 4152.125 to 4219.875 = 0.97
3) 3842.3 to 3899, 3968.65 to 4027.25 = 0.89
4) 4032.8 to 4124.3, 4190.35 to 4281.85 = 0.91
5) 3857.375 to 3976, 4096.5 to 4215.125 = 1.00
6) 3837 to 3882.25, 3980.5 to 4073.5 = 0.91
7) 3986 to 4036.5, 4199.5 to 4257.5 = 1.03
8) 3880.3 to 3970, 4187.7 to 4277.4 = 1.03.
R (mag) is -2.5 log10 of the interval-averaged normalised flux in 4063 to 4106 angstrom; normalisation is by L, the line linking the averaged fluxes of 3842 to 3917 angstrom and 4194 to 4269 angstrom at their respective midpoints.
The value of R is -0.13 mag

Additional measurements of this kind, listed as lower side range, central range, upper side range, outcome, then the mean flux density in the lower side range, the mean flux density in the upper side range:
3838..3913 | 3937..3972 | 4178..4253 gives 0.01 mag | 32.5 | 25.9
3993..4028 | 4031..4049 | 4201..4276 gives -0.07 mag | 27.9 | 25.7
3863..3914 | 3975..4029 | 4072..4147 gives 0.16 mag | 34.5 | 29.2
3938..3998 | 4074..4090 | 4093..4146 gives 0.07 mag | 29.1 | 29.8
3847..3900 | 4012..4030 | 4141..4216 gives 0.10 mag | 34.8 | 25.9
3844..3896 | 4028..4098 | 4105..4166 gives 0.00 mag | 35.3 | 26.4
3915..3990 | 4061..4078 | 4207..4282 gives -0.08 mag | 28.2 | 25.6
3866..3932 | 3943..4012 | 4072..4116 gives 0.10 mag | 31.8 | 31.6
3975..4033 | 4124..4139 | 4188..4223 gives 0.06 mag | 27.6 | 25.4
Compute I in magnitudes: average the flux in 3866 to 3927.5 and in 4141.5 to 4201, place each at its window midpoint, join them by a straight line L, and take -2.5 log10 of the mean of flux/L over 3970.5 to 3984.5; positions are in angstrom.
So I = 0.09 mag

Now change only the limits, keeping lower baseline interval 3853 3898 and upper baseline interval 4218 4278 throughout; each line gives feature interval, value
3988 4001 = 0.12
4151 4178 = 0.06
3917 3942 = 0.28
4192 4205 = 0.08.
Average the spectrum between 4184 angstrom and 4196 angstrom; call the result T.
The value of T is 24.5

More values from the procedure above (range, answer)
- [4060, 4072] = 29.1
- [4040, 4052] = 30.4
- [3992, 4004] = 29.6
